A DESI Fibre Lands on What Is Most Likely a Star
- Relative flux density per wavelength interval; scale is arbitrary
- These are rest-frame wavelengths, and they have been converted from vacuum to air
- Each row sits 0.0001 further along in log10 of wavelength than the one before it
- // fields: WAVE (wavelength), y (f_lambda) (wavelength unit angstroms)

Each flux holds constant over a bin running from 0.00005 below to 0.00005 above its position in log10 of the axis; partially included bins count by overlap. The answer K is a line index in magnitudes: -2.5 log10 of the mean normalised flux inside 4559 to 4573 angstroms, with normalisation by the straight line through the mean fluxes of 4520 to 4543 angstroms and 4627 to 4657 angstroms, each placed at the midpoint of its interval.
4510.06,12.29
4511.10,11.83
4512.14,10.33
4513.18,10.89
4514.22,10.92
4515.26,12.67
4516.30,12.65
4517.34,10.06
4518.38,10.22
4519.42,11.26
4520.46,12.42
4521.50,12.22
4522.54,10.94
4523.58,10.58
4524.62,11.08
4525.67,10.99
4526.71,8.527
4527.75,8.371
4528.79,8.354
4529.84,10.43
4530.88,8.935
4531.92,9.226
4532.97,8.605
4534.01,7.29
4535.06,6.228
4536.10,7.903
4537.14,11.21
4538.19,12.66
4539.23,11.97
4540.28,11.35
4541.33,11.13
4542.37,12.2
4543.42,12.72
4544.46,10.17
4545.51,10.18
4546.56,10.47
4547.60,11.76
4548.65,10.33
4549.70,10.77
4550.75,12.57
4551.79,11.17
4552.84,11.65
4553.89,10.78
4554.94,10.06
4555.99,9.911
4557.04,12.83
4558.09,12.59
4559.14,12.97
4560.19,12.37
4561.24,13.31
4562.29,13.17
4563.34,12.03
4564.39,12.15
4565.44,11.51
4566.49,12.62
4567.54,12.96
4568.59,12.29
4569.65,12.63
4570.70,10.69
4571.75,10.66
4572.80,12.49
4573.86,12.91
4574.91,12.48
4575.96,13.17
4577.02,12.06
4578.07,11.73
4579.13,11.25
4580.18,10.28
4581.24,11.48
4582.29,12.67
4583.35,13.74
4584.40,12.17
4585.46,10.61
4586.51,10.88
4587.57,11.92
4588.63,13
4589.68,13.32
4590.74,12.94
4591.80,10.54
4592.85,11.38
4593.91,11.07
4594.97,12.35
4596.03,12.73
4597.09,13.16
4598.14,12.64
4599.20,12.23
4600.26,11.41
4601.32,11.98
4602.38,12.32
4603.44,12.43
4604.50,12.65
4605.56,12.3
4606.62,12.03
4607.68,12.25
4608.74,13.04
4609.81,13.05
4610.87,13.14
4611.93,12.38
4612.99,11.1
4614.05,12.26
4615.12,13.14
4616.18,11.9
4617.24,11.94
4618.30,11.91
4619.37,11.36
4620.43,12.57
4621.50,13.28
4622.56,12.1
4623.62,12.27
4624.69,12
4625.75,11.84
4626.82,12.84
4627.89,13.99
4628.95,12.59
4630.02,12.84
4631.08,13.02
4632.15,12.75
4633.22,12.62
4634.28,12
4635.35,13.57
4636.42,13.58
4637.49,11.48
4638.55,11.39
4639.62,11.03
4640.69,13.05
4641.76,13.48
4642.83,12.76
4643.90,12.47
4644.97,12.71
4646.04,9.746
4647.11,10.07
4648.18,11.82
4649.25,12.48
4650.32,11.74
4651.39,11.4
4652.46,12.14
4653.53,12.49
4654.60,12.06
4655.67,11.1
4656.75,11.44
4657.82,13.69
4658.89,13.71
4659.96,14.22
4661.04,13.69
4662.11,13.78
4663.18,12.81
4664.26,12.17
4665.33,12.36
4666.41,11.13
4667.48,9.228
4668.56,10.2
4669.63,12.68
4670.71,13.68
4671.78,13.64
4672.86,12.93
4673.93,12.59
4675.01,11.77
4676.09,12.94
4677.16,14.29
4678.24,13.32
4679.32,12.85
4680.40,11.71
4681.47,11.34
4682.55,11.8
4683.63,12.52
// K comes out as -0.14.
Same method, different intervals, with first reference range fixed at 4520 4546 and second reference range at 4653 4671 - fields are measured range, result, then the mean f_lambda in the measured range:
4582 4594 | -0.09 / 12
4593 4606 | -0.08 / 12.2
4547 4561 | -0.10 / 11.6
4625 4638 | -0.08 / 12.7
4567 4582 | -0.10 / 11.9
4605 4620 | -0.07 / 12.3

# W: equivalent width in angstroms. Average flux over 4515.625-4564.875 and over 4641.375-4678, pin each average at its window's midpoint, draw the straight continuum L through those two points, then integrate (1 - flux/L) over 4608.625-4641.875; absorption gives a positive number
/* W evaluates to -1.5 angstroms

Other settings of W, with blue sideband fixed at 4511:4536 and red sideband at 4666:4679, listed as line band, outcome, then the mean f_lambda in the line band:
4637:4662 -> -0.3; 12.2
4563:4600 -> -3.6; 12.1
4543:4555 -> -0.6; 11.1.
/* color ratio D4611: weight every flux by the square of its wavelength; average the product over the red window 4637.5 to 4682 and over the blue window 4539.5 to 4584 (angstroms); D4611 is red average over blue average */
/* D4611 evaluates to 1.08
